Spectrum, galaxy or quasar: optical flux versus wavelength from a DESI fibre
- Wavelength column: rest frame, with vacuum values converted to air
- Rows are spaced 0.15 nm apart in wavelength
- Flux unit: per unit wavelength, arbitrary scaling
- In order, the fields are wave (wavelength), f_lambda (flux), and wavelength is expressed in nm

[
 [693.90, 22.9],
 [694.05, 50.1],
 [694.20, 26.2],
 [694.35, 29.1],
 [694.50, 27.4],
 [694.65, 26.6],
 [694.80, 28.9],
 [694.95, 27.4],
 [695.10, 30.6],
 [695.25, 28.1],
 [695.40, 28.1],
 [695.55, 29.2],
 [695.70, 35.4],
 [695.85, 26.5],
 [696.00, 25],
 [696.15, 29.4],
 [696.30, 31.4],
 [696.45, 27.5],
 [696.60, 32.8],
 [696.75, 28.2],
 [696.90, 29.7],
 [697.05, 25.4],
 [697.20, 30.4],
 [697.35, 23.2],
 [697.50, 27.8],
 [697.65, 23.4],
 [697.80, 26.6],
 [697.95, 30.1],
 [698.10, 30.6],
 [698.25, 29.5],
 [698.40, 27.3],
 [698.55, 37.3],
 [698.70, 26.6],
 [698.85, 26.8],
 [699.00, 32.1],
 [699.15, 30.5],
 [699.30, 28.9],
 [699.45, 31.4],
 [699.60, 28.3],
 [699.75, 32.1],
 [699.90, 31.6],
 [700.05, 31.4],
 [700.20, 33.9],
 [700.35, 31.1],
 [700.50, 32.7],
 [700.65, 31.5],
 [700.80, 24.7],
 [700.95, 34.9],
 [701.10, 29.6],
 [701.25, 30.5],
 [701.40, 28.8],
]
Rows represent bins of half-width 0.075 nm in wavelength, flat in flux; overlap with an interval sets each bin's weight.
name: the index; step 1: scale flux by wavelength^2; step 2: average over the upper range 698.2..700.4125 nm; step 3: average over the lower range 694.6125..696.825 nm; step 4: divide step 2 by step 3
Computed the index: 1.06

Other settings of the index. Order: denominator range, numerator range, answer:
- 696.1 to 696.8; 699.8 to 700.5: 1.08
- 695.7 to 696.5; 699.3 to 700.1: 1.08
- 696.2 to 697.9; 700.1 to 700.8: 1.14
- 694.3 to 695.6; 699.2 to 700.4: 1.11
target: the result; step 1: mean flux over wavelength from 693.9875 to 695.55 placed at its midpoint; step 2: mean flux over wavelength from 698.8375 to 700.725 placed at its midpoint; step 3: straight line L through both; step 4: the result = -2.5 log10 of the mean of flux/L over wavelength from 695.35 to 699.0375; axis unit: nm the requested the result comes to 0.064 mag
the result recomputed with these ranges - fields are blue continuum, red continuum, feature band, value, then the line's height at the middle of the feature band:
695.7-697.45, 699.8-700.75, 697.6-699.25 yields 0.03 mag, 30.1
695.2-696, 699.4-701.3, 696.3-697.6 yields 0.05 mag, 29.6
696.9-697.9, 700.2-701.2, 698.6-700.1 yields -0.03 mag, 29.1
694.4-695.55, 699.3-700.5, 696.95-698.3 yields 0.09 mag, 29.9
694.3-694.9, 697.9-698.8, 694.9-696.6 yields -0.02 mag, 28.6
